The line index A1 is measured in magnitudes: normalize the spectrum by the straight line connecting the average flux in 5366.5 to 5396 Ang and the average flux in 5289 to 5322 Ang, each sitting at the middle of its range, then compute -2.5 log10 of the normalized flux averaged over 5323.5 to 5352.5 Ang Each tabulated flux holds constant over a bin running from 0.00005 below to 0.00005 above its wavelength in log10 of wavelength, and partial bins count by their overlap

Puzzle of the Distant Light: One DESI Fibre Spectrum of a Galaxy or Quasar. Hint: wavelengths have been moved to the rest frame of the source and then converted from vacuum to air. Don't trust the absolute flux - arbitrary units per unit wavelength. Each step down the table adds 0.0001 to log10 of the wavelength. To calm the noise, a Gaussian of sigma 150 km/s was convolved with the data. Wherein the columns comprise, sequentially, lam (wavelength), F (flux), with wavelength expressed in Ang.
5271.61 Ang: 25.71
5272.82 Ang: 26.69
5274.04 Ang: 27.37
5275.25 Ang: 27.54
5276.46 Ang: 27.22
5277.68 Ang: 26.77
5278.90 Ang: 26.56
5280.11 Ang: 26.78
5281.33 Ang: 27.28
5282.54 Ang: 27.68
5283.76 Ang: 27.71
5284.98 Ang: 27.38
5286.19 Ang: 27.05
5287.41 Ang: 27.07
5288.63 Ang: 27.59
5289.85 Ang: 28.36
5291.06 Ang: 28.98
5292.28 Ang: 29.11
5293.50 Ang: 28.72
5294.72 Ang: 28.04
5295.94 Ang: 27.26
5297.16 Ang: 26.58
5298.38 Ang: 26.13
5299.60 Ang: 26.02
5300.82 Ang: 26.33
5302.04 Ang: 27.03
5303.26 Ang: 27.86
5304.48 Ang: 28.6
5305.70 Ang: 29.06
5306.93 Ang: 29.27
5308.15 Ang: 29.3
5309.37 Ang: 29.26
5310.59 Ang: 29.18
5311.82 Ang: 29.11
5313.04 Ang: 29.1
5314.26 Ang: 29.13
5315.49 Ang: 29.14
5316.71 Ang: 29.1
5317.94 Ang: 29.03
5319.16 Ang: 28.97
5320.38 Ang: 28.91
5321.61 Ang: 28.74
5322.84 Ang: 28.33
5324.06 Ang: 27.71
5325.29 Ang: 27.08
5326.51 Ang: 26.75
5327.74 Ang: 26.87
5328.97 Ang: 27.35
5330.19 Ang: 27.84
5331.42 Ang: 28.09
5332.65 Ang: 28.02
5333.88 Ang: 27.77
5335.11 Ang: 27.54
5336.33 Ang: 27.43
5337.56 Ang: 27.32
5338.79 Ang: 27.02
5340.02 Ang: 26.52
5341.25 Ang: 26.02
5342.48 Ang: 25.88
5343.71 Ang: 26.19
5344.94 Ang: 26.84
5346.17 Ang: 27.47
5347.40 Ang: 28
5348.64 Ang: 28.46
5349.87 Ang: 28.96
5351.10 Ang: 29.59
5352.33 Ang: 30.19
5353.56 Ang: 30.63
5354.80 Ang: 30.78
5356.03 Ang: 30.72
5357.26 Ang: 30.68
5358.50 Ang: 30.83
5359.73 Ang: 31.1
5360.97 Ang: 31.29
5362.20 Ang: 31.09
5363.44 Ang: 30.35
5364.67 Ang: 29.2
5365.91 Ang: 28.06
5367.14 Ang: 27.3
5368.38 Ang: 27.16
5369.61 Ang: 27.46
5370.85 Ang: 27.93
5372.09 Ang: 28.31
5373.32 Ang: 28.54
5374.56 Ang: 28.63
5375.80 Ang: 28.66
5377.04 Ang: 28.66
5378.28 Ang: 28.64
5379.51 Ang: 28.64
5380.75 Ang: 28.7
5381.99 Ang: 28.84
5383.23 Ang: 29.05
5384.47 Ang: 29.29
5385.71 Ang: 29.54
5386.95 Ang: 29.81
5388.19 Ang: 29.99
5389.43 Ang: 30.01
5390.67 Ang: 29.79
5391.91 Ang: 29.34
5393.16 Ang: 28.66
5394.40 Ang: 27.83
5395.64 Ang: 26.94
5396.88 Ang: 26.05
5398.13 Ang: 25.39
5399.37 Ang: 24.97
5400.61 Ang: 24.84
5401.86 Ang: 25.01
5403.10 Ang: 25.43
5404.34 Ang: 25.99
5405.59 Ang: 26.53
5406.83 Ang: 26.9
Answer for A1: 0.04 mag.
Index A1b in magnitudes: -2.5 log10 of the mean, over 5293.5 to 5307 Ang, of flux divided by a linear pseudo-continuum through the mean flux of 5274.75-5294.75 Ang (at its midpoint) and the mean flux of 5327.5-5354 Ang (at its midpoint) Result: 0.01 mag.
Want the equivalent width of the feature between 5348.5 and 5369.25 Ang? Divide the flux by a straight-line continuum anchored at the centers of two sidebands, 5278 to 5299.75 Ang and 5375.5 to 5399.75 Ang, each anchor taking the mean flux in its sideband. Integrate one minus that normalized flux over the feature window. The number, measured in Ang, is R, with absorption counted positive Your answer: -1.2 Ang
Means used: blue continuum 27.5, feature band 29.8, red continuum 28.5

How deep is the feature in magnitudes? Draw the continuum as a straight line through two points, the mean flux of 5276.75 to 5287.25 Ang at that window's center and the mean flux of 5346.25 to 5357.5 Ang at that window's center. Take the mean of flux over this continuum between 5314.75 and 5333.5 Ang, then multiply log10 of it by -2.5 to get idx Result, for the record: 0.02 mag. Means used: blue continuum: 27.1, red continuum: 29.6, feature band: 28.1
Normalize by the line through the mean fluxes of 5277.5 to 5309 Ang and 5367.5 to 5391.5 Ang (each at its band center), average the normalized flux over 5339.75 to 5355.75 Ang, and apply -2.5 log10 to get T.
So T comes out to 0.007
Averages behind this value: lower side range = 27.7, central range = 28.2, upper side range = 28.8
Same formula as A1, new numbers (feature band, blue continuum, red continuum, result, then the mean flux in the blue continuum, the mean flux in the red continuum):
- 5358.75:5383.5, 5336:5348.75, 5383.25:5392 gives -0.01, 26.9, 29.7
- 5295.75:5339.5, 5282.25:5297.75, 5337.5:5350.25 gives -0.02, 27.8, 27.1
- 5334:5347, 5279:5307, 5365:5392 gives 0.05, 27.6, 28.7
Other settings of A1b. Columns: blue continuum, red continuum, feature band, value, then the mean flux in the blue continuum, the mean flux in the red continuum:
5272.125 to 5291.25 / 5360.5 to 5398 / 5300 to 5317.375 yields -0.03 mag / 27.3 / 28.7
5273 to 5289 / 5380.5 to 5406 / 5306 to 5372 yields -0.04 mag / 27.2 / 27.7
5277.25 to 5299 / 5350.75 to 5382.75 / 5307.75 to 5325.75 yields -0.02 mag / 27.5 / 29.3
